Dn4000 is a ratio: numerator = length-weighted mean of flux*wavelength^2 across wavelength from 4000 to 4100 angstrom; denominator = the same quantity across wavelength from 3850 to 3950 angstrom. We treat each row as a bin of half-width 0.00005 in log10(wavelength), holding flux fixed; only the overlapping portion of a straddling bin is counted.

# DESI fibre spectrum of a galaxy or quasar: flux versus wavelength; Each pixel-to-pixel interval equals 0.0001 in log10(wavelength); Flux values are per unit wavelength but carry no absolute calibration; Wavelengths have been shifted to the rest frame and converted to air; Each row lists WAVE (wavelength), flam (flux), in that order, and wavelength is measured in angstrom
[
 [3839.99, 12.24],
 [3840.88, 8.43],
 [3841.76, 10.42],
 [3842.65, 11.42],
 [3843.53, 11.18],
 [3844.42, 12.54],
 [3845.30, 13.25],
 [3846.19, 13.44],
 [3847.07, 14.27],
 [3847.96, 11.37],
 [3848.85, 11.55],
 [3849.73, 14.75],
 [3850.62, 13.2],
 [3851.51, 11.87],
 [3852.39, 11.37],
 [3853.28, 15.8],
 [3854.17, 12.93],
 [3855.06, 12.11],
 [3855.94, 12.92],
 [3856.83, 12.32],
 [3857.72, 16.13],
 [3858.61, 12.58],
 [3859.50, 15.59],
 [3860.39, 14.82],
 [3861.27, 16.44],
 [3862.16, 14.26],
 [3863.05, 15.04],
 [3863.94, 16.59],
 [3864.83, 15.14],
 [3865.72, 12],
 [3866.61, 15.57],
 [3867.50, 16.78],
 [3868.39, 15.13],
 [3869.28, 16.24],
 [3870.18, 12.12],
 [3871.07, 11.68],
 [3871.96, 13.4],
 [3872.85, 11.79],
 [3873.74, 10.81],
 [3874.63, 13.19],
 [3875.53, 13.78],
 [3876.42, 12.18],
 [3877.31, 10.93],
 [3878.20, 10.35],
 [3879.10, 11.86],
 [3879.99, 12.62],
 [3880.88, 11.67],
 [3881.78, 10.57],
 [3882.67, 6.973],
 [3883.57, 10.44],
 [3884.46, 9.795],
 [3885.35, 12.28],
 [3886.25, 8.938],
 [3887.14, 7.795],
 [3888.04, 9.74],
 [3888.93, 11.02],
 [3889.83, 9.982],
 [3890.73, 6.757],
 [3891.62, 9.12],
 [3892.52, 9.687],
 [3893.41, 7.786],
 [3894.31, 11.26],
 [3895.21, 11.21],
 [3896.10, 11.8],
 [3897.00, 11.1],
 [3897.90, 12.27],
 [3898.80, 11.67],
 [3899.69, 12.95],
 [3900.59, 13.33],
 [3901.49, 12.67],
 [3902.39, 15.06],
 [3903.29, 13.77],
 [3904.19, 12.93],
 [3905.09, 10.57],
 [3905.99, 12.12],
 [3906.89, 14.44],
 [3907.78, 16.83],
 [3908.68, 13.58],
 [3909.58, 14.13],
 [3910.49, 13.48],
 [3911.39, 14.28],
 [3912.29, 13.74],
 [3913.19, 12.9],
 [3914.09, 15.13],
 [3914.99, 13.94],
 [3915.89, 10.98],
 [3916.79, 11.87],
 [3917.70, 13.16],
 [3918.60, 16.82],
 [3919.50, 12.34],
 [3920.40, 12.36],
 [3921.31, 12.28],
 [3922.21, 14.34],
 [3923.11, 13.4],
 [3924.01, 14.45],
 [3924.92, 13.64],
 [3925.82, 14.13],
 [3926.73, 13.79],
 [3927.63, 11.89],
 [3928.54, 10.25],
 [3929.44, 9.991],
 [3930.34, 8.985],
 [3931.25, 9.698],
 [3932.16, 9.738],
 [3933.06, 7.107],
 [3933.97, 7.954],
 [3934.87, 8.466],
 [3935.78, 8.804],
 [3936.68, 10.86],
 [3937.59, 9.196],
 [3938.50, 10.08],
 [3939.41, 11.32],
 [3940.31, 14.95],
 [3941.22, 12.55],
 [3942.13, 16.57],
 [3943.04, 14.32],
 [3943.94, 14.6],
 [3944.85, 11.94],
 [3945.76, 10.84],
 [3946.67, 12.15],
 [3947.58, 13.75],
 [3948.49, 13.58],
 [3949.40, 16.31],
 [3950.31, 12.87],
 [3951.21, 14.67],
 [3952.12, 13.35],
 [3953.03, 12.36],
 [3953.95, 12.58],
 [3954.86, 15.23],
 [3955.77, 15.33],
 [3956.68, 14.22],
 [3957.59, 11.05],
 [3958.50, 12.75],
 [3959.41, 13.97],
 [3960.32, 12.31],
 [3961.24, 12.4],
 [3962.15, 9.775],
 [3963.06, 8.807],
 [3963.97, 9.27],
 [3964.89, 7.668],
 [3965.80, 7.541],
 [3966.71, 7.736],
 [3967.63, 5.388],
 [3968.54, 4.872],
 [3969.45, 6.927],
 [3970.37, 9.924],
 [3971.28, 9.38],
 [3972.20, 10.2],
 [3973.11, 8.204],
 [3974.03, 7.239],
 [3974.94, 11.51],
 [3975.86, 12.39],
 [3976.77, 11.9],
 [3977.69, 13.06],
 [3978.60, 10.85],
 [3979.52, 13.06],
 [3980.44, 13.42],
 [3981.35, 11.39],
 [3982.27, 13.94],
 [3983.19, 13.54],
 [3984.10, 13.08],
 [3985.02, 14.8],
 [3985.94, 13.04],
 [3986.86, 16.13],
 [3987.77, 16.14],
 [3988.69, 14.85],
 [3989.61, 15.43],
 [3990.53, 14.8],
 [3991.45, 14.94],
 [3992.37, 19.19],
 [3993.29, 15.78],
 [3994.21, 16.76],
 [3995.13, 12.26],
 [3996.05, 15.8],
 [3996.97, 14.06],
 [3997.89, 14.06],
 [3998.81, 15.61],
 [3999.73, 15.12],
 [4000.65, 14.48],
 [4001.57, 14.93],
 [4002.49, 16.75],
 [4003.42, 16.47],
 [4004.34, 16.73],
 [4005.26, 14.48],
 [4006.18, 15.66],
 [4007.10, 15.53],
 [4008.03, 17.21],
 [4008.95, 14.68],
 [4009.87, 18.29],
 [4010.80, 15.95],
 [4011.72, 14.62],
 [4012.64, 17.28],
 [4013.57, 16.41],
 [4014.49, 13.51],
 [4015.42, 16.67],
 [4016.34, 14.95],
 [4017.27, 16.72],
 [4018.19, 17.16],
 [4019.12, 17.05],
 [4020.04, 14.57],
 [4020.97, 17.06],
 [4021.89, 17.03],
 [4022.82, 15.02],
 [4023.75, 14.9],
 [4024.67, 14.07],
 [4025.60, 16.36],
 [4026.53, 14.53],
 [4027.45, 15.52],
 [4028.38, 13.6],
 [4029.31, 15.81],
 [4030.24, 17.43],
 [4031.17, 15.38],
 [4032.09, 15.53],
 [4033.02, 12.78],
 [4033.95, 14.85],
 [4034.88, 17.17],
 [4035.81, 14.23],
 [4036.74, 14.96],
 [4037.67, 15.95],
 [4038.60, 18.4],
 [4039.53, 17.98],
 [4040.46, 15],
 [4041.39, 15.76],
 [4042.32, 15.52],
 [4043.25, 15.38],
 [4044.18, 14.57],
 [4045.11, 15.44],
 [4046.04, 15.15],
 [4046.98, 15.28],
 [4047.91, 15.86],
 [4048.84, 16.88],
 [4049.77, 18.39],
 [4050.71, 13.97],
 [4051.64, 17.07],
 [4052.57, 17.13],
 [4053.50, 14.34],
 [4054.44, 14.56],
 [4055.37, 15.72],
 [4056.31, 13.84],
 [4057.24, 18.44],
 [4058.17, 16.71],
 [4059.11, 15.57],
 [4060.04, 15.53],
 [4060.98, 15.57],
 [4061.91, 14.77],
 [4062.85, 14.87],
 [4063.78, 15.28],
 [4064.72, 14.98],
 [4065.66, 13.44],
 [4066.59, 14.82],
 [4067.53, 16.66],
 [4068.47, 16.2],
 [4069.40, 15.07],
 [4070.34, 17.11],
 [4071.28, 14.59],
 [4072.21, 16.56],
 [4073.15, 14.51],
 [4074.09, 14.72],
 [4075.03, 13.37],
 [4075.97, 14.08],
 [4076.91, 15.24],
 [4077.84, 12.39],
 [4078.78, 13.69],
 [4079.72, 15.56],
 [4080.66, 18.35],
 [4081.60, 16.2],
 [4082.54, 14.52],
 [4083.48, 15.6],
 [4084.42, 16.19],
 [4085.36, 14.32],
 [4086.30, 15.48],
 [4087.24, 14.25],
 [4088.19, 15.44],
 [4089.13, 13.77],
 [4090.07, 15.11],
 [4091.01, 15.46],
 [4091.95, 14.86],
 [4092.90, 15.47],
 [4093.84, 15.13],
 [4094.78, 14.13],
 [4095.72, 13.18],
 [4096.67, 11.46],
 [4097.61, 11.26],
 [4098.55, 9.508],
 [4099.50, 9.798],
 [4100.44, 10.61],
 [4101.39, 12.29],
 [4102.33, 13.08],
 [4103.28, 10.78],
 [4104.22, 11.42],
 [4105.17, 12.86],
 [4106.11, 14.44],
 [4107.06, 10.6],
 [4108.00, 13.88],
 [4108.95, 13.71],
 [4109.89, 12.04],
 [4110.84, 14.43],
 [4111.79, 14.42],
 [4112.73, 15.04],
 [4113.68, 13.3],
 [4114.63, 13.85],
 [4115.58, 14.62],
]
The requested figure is 1.33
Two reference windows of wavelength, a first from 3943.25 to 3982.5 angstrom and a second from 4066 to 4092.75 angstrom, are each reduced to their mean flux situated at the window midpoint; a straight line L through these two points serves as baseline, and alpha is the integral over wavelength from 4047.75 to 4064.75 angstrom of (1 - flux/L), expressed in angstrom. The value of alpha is -1.6 angstrom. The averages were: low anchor 11.4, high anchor 15.1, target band 15.8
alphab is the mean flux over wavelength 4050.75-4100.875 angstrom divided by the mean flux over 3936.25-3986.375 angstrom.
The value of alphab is 1.26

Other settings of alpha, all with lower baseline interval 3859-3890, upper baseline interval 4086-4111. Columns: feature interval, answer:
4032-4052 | -4.3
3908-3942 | 1.4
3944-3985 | 4.0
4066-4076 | -1.7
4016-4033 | -3.6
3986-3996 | -2.1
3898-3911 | -0.8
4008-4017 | -2.1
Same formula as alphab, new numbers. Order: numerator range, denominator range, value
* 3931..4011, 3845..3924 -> 1.00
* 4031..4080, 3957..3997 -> 1.29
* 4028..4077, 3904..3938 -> 1.27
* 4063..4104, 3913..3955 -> 1.15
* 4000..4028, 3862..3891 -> 1.31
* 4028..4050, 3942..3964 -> 1.21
